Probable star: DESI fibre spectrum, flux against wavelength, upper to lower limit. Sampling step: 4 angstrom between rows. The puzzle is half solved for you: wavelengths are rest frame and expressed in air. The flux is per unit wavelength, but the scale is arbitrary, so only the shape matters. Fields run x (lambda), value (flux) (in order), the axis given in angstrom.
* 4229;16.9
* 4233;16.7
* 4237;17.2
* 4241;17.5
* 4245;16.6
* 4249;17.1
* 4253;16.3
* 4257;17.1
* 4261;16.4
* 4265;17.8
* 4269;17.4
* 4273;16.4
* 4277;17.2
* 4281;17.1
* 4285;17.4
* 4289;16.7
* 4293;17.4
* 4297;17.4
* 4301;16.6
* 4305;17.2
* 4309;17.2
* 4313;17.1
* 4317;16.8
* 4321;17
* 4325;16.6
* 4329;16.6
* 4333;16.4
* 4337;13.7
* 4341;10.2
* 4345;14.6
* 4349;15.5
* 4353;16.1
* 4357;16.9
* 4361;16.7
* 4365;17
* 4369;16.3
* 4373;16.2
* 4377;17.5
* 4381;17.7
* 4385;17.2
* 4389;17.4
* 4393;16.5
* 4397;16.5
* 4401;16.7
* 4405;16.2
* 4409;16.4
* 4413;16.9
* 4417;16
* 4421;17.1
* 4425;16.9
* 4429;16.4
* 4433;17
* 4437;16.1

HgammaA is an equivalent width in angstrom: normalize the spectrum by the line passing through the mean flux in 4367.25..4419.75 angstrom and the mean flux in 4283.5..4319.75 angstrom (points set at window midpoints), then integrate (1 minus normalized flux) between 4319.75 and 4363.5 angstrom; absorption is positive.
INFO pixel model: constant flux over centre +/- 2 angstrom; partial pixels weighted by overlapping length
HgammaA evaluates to 3.77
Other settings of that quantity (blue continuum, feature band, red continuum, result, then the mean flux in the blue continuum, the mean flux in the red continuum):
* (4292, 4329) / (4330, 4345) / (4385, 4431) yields 2.76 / 17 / 16.7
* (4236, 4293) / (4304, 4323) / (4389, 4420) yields -0.22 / 17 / 16.5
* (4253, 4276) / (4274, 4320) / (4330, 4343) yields -4.83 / 17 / 13.7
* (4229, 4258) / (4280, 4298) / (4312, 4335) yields -0.41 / 16.9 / 16.7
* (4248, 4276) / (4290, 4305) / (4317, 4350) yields -0.99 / 16.9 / 15.2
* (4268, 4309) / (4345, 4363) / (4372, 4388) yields 1.12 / 17.1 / 17.2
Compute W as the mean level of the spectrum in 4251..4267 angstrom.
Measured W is 16.9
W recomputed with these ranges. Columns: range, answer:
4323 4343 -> 14.7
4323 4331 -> 16.6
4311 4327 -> 16.9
